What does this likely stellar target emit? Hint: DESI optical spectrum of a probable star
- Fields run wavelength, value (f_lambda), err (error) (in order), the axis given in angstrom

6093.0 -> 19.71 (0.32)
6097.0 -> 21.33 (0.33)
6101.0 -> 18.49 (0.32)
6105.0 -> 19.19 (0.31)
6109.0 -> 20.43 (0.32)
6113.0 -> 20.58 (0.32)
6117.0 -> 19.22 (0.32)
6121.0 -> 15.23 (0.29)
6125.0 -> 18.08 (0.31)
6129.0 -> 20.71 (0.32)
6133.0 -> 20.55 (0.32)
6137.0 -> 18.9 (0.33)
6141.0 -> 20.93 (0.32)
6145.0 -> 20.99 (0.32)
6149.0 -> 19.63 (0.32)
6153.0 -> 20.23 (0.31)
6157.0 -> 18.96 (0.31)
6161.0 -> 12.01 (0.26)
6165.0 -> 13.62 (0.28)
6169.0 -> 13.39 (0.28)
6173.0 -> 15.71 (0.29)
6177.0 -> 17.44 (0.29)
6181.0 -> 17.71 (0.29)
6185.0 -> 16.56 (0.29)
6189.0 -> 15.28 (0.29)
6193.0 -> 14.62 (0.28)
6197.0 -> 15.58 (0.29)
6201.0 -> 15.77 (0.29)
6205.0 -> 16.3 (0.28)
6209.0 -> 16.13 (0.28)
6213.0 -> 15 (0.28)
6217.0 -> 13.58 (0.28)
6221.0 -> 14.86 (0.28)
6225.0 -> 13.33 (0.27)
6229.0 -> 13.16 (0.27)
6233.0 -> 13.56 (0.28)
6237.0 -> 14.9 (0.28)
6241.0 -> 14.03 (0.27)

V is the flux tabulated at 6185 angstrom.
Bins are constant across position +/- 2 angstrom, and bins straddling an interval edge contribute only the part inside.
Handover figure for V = 16.56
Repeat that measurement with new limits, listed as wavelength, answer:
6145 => 20.99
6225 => 13.33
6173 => 15.71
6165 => 13.62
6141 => 20.93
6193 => 14.62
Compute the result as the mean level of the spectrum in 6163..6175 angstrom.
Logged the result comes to 14.2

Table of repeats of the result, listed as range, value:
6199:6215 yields 15.8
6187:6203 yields 15.3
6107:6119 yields 20.1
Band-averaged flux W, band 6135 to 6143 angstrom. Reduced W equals 19.9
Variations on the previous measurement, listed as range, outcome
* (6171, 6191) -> 16.5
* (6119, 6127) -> 16.7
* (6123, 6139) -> 19.6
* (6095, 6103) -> 19.9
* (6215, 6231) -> 13.7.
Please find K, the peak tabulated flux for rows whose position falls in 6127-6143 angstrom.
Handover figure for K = 20.93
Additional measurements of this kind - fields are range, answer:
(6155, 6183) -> 18.96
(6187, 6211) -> 16.3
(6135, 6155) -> 20.99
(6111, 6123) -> 20.58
